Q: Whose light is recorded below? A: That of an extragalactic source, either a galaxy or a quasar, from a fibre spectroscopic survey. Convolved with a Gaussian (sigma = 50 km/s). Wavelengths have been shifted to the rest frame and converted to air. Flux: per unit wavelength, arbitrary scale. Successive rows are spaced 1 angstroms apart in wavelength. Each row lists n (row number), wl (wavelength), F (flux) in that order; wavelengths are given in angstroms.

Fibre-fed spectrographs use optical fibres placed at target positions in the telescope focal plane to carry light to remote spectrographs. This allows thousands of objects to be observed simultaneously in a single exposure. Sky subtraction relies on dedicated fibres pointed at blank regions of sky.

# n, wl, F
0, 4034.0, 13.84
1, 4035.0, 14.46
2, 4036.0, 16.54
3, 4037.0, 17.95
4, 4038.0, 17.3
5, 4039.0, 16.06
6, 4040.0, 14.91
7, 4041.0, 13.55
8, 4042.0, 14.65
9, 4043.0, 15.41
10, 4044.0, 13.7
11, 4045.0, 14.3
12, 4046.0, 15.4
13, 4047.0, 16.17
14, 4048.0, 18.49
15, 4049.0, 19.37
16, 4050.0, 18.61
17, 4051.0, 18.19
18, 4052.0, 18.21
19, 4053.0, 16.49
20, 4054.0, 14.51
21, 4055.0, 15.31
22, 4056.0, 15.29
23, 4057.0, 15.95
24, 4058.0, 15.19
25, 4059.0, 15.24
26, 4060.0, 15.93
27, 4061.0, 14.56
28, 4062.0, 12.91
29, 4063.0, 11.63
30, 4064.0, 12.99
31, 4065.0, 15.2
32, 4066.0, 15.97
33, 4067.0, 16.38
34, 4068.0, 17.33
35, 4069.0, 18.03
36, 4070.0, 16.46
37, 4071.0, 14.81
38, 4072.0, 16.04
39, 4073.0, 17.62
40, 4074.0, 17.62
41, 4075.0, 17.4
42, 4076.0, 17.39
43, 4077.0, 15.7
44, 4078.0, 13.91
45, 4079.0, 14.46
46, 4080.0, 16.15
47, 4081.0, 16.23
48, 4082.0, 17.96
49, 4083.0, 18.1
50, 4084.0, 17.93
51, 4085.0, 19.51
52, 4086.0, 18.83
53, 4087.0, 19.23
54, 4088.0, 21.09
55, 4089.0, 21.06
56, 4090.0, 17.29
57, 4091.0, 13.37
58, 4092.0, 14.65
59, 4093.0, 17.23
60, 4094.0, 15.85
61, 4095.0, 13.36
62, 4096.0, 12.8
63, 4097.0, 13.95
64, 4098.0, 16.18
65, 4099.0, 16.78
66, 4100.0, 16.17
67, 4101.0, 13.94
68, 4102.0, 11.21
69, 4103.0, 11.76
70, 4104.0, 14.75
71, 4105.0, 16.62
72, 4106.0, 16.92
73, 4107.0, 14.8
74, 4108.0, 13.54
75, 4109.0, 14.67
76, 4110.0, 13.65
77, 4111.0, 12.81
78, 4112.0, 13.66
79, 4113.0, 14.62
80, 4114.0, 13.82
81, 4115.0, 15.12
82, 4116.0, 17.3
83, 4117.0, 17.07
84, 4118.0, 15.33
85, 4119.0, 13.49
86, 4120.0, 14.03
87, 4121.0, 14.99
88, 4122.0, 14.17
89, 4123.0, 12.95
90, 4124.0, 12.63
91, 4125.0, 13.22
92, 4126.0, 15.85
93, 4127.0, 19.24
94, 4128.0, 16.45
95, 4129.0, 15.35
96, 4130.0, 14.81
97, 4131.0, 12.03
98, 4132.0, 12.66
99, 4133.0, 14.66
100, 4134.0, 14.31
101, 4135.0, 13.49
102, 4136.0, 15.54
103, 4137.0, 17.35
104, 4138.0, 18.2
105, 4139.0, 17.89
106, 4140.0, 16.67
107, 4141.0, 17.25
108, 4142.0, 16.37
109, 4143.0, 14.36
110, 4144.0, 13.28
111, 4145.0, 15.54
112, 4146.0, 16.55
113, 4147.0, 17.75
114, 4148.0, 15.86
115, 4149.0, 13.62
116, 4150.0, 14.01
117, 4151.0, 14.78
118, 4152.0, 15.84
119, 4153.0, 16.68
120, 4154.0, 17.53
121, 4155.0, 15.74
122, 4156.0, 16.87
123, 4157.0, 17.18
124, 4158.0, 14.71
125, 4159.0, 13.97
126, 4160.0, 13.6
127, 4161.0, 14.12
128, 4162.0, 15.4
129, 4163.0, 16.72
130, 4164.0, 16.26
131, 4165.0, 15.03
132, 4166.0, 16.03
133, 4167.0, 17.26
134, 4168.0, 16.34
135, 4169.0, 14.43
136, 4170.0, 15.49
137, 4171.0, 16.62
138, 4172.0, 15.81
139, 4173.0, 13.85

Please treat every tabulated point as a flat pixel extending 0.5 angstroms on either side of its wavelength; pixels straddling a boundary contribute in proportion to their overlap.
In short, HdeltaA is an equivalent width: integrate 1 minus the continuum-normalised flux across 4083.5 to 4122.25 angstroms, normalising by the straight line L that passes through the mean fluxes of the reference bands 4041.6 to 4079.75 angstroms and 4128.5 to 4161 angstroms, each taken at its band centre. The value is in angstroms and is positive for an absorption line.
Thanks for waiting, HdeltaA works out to 0.4 angstroms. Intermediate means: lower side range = 15.9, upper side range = 15.4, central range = 15.5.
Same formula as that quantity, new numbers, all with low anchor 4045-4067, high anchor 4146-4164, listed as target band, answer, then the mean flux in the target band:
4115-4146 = 0.8 angstroms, 15.2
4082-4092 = -1.6 angstroms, 18.3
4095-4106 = 0.8 angstroms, 14.5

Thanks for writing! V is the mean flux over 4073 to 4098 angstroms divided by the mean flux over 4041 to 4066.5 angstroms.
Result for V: 1.08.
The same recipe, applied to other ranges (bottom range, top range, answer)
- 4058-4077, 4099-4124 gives 0.92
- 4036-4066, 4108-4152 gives 0.96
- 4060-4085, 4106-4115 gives 0.88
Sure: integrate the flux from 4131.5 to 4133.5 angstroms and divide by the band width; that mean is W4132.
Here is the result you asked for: 13.7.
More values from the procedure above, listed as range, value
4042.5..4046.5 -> 14.7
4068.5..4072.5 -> 16.3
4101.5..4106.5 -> 14.3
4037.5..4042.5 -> 15.3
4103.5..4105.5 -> 15.7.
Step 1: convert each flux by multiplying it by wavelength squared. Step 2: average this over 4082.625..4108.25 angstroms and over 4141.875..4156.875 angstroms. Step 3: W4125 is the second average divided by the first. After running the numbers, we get 1.0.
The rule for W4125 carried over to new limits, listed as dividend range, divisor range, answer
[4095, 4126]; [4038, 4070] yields 0.94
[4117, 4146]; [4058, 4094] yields 0.95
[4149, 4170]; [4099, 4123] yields 1.10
